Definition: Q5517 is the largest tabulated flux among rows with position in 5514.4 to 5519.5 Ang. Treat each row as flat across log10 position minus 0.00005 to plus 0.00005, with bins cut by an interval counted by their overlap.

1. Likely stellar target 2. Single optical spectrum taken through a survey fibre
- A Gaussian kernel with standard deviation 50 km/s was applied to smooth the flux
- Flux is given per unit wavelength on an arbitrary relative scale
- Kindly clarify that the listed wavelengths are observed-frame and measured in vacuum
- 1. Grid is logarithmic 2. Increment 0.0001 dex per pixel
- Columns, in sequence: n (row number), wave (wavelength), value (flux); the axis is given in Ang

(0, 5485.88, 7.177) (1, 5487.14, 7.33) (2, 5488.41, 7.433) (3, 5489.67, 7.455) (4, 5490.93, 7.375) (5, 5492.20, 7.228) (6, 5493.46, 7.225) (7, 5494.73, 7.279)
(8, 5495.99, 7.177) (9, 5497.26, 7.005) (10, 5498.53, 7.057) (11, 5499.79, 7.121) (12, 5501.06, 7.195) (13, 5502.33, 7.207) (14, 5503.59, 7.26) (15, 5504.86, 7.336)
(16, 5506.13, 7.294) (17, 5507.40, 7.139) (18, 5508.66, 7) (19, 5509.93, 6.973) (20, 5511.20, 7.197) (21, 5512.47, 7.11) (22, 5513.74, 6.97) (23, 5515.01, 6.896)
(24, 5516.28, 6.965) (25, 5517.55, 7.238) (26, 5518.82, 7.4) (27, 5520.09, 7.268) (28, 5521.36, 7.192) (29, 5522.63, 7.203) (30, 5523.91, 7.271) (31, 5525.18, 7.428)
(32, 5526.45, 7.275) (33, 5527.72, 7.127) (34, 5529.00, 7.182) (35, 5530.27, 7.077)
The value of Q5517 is 7.4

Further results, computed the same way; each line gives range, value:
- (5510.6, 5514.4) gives 7.197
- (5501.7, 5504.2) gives 7.26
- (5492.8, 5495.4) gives 7.279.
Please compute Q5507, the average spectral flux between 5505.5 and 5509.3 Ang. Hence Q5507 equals 7.15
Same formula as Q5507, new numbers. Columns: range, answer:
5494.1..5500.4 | 7.13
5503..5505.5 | 7.28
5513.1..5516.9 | 6.94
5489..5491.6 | 7.42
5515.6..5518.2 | 7.1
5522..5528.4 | 7.25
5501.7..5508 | 7.25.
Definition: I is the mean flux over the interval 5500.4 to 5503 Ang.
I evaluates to 7.2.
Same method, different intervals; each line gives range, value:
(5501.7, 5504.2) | 7.25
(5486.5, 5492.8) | 7.36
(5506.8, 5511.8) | 7.08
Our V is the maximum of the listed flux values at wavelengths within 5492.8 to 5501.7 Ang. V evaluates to 7.279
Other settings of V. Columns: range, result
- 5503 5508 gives 7.336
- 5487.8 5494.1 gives 7.455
